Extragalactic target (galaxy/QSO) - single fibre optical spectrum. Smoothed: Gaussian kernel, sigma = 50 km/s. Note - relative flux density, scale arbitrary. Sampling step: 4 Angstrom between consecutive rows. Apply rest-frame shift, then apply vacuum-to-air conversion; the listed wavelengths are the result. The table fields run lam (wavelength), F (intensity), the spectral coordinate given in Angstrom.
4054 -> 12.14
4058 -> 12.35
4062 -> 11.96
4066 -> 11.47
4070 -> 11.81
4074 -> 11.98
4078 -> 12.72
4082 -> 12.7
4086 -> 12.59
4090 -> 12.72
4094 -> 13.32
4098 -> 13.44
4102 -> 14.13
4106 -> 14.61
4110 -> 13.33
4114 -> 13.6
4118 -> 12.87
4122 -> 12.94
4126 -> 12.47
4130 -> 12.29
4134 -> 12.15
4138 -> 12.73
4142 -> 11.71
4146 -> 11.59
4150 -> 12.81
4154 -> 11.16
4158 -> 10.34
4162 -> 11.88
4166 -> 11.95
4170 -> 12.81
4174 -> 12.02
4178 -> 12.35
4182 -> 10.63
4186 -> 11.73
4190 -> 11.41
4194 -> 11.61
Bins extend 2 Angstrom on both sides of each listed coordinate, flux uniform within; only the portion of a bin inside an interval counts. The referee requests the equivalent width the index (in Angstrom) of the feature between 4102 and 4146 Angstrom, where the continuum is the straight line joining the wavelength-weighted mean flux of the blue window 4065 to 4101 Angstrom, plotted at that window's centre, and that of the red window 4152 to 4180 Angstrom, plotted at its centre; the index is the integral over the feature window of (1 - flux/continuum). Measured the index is -2.4 Angstrom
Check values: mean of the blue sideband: 12.6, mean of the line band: 12.9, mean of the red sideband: 11.8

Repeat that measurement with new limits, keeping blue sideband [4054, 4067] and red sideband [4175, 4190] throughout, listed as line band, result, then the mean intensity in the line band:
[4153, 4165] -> 0.48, 11.2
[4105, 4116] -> -1.82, 13.8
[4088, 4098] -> -1.03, 13.1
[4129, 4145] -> -0.60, 12.2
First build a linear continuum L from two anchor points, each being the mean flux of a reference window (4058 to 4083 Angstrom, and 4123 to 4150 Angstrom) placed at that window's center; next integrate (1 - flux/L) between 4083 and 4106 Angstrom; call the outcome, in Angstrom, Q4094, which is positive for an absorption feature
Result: -2.2 Angstrom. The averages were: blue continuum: 12.1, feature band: 13.3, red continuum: 12.2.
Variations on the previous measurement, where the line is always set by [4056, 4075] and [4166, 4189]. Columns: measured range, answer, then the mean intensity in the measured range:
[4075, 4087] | -0.7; 12.6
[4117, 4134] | -1.0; 12.6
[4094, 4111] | -2.8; 13.8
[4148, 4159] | 0.3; 11.5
